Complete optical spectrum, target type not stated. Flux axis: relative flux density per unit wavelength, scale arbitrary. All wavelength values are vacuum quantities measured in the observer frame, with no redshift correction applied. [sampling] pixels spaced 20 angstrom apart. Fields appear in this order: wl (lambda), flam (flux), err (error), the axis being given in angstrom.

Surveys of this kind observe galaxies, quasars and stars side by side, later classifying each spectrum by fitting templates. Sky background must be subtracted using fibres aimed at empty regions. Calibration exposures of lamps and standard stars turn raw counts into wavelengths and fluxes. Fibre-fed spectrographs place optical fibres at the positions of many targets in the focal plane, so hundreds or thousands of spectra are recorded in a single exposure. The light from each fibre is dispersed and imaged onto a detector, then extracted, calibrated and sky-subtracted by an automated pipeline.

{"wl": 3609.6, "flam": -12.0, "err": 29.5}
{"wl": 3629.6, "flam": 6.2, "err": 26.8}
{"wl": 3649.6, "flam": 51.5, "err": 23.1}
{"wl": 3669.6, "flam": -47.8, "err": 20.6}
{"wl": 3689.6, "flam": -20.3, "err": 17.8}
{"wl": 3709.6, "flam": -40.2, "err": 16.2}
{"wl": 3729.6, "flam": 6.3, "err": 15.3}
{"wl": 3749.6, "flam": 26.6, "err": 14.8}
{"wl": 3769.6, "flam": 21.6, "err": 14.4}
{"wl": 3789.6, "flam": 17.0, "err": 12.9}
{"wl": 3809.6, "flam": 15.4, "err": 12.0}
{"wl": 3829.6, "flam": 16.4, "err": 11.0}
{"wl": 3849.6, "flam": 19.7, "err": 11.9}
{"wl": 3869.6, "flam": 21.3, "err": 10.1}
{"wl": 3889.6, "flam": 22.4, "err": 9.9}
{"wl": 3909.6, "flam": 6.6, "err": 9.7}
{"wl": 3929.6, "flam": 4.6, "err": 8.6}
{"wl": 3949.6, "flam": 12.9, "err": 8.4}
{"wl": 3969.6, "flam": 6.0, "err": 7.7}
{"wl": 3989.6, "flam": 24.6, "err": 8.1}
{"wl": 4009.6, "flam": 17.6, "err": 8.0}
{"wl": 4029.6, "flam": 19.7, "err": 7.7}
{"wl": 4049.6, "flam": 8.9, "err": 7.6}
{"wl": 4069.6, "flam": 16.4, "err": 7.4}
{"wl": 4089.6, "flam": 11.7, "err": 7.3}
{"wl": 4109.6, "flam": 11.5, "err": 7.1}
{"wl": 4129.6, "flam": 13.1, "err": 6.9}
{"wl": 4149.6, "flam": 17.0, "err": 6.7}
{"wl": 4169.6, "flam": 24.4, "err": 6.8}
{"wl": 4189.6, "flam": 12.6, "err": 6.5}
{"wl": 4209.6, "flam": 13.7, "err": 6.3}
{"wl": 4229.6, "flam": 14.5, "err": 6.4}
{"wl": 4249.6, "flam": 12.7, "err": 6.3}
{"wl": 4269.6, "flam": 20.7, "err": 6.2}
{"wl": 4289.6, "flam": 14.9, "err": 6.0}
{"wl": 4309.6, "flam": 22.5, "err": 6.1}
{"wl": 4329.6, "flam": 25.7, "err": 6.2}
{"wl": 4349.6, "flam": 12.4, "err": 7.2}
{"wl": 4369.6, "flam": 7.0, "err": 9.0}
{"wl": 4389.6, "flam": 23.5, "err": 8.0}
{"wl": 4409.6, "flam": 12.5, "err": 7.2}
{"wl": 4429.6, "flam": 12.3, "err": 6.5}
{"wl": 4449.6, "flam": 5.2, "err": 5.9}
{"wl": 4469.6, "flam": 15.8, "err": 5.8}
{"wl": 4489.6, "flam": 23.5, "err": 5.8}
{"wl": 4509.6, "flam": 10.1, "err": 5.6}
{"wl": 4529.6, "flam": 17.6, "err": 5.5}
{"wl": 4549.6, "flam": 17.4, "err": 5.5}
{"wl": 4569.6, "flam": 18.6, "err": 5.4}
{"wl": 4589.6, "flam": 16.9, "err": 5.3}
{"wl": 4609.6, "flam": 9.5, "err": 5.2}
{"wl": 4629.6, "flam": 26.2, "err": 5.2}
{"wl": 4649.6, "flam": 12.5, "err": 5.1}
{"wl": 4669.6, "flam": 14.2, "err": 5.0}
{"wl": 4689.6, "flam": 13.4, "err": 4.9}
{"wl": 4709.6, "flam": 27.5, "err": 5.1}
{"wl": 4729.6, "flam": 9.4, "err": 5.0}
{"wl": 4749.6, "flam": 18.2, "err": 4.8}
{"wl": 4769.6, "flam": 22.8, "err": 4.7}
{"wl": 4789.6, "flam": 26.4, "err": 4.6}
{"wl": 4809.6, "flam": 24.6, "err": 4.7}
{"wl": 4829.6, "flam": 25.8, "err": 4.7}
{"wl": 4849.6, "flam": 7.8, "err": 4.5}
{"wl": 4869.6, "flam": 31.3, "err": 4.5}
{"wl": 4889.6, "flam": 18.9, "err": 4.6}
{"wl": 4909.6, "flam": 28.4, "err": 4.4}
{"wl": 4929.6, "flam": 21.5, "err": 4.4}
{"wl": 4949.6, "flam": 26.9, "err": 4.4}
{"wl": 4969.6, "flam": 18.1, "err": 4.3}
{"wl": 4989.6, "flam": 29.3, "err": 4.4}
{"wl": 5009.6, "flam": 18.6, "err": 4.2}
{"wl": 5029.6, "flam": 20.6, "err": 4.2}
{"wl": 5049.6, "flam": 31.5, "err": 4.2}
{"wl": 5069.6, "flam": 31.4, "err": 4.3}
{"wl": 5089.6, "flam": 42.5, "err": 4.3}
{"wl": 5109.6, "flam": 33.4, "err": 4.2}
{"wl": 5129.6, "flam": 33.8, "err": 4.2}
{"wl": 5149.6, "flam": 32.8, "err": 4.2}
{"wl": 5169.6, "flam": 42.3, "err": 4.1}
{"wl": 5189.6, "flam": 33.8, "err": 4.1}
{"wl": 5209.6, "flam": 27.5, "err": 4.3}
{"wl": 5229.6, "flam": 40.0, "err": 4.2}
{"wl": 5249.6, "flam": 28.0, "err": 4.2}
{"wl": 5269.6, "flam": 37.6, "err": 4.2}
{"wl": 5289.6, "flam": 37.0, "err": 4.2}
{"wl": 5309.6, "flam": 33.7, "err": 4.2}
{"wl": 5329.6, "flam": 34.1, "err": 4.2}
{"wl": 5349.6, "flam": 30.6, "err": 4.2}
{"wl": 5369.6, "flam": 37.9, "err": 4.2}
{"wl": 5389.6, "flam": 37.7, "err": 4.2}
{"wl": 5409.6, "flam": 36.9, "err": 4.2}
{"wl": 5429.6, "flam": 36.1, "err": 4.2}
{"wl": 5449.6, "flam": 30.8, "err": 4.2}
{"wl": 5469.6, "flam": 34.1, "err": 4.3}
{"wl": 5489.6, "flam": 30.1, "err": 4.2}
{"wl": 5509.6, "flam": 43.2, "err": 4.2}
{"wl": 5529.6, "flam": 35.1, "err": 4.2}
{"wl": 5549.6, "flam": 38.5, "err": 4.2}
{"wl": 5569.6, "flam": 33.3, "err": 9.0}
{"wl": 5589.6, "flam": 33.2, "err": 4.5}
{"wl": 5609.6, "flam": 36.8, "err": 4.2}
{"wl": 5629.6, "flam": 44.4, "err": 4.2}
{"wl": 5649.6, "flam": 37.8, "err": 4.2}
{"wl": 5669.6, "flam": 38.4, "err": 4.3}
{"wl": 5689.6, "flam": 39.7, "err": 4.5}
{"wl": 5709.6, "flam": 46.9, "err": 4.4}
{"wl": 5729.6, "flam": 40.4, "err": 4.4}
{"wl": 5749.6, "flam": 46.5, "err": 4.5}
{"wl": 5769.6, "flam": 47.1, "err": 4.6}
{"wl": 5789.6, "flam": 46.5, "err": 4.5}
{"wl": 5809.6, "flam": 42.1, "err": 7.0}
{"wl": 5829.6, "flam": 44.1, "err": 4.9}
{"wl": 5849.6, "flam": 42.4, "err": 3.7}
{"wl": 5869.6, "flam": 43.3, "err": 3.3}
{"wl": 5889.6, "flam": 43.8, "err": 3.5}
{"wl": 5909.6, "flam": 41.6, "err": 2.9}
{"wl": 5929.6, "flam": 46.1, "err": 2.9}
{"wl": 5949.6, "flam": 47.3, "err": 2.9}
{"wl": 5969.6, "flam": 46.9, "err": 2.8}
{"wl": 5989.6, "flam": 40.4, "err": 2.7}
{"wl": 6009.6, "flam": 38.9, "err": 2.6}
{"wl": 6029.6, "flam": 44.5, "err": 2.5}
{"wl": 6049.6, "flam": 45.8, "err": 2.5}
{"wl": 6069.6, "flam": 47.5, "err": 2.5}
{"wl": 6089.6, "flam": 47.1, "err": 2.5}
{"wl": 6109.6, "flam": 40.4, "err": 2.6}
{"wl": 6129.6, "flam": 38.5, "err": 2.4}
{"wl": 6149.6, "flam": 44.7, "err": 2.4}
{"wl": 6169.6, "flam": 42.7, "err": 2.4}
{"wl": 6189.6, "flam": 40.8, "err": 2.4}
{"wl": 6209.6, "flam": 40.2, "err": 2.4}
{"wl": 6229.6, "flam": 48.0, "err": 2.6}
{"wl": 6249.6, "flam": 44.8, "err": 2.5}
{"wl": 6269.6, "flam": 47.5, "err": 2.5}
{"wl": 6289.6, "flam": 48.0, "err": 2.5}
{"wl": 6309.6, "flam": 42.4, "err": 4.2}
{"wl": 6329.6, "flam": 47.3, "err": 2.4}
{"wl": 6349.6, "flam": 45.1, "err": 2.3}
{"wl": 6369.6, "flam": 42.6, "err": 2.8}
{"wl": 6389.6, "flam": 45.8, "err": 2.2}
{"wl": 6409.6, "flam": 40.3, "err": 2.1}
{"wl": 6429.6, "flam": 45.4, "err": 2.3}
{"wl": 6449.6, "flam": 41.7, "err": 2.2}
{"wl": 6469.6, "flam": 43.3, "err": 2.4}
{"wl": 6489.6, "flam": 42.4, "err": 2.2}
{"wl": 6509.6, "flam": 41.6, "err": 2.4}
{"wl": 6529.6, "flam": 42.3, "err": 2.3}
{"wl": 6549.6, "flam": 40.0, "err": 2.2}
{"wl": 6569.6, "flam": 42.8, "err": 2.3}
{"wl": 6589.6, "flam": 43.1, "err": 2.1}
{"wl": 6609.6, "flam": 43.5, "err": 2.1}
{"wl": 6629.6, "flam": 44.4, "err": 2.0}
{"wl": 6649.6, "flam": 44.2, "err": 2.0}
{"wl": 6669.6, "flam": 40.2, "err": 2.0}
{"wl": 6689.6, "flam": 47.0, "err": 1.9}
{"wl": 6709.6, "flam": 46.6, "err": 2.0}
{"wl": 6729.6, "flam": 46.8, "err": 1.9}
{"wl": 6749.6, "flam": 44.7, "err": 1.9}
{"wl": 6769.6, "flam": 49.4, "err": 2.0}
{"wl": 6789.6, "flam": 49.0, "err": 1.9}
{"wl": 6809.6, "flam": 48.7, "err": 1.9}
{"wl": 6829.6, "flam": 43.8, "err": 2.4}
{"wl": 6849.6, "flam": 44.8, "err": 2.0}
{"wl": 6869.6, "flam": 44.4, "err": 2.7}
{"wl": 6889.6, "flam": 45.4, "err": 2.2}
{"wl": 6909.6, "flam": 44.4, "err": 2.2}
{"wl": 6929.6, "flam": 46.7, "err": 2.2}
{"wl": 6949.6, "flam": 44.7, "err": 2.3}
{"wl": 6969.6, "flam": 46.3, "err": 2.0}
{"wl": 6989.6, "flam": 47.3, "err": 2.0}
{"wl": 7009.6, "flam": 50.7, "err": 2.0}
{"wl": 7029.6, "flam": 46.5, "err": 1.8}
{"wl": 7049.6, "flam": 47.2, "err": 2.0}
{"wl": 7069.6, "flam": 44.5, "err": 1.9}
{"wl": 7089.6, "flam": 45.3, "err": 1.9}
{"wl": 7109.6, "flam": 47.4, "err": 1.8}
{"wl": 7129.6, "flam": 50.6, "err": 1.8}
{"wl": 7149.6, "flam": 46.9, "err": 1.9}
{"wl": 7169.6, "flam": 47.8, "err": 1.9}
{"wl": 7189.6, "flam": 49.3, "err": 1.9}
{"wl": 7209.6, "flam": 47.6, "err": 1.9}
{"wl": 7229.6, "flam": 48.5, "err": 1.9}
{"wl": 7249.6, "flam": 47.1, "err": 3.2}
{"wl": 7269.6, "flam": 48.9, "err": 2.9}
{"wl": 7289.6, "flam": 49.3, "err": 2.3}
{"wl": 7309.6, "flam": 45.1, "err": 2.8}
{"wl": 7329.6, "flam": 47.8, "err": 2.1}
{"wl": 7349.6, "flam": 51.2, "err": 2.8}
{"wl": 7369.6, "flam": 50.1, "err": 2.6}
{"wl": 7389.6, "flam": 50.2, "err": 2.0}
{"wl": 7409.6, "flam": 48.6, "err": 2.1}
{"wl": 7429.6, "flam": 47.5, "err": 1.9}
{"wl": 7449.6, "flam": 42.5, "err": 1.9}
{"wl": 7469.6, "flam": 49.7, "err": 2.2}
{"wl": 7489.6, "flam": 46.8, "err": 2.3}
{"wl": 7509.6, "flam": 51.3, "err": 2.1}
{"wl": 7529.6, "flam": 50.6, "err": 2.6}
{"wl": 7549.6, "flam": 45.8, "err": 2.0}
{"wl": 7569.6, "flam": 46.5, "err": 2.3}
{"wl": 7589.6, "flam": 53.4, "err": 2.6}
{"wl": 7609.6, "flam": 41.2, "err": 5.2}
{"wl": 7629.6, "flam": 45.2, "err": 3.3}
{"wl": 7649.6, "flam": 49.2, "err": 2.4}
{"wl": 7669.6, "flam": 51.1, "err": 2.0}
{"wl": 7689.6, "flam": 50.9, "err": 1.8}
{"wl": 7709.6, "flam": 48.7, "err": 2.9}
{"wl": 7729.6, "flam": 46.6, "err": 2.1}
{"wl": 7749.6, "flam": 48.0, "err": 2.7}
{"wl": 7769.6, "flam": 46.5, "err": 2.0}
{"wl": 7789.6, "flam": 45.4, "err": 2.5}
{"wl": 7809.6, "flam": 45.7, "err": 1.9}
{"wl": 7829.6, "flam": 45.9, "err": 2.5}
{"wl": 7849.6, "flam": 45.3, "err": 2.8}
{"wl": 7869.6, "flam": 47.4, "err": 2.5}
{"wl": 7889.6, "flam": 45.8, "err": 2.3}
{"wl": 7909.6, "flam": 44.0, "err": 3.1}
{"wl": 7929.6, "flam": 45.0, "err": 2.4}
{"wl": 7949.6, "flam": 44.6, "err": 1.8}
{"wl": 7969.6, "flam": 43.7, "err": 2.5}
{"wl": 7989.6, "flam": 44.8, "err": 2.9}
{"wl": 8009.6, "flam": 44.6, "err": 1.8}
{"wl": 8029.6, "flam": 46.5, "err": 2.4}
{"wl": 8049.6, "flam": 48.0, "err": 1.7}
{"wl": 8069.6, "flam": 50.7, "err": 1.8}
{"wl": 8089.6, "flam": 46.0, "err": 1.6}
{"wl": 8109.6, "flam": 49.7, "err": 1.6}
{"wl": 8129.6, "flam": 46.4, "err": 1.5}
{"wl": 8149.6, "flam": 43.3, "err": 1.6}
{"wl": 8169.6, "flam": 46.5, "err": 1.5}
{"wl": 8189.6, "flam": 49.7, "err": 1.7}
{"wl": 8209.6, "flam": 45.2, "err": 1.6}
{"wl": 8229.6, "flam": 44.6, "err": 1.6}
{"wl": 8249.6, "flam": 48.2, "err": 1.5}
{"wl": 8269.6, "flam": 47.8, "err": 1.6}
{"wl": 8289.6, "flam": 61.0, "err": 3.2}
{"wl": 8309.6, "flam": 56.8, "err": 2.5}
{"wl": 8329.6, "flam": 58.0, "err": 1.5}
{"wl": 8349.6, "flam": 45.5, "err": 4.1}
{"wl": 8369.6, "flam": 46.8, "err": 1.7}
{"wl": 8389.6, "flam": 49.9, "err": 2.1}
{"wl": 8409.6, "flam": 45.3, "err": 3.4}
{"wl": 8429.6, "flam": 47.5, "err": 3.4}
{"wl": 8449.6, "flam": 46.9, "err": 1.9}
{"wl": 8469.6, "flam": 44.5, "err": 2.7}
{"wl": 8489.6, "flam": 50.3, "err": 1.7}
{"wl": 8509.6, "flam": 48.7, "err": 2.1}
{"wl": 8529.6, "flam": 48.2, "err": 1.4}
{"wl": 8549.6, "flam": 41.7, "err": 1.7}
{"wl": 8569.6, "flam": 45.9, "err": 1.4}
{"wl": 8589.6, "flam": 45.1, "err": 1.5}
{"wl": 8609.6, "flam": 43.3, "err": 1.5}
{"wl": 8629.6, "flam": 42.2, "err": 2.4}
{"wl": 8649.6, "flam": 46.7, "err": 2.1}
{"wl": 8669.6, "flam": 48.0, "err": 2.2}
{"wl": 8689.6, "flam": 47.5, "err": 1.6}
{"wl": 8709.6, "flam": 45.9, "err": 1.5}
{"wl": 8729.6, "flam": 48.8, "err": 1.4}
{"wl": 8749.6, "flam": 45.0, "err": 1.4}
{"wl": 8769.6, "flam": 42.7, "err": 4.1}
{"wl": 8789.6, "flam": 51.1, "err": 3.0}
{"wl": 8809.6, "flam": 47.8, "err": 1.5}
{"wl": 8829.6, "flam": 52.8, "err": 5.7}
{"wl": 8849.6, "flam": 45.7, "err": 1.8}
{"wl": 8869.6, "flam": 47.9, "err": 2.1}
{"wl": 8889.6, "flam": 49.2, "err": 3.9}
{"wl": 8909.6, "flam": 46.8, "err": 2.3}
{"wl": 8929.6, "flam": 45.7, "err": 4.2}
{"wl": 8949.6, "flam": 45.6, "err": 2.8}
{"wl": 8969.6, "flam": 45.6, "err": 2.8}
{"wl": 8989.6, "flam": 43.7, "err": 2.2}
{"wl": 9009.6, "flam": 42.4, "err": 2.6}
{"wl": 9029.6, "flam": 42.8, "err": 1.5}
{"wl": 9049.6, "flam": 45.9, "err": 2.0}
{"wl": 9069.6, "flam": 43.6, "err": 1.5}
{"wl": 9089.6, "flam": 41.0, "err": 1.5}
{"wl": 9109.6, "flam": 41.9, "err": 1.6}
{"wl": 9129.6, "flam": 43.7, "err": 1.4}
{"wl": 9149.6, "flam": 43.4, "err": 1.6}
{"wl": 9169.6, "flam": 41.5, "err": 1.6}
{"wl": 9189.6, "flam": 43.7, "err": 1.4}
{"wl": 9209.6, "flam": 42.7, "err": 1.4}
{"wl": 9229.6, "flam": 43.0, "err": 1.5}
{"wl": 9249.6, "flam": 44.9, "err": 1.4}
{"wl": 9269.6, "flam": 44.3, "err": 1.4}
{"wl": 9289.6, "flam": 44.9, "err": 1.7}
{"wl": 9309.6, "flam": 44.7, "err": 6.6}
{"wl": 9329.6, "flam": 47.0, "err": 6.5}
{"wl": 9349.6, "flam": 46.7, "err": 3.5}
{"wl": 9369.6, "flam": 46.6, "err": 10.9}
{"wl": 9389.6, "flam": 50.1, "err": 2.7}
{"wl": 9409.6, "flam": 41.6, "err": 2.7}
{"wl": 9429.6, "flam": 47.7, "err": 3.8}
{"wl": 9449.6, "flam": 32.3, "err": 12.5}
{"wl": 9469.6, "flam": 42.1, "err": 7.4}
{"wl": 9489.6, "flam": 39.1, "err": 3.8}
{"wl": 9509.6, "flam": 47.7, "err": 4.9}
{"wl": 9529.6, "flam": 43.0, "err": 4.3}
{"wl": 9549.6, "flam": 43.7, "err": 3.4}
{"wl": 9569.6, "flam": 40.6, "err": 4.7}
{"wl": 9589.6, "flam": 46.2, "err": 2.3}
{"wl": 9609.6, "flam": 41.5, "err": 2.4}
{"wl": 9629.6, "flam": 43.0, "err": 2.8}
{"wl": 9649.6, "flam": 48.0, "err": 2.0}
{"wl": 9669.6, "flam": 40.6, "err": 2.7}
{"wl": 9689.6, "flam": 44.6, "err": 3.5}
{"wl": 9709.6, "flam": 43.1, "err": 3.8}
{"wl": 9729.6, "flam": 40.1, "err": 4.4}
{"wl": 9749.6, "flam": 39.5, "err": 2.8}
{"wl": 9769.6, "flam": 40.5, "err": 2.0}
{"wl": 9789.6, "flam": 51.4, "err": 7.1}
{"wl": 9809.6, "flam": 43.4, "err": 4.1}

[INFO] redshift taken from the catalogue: 0.264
